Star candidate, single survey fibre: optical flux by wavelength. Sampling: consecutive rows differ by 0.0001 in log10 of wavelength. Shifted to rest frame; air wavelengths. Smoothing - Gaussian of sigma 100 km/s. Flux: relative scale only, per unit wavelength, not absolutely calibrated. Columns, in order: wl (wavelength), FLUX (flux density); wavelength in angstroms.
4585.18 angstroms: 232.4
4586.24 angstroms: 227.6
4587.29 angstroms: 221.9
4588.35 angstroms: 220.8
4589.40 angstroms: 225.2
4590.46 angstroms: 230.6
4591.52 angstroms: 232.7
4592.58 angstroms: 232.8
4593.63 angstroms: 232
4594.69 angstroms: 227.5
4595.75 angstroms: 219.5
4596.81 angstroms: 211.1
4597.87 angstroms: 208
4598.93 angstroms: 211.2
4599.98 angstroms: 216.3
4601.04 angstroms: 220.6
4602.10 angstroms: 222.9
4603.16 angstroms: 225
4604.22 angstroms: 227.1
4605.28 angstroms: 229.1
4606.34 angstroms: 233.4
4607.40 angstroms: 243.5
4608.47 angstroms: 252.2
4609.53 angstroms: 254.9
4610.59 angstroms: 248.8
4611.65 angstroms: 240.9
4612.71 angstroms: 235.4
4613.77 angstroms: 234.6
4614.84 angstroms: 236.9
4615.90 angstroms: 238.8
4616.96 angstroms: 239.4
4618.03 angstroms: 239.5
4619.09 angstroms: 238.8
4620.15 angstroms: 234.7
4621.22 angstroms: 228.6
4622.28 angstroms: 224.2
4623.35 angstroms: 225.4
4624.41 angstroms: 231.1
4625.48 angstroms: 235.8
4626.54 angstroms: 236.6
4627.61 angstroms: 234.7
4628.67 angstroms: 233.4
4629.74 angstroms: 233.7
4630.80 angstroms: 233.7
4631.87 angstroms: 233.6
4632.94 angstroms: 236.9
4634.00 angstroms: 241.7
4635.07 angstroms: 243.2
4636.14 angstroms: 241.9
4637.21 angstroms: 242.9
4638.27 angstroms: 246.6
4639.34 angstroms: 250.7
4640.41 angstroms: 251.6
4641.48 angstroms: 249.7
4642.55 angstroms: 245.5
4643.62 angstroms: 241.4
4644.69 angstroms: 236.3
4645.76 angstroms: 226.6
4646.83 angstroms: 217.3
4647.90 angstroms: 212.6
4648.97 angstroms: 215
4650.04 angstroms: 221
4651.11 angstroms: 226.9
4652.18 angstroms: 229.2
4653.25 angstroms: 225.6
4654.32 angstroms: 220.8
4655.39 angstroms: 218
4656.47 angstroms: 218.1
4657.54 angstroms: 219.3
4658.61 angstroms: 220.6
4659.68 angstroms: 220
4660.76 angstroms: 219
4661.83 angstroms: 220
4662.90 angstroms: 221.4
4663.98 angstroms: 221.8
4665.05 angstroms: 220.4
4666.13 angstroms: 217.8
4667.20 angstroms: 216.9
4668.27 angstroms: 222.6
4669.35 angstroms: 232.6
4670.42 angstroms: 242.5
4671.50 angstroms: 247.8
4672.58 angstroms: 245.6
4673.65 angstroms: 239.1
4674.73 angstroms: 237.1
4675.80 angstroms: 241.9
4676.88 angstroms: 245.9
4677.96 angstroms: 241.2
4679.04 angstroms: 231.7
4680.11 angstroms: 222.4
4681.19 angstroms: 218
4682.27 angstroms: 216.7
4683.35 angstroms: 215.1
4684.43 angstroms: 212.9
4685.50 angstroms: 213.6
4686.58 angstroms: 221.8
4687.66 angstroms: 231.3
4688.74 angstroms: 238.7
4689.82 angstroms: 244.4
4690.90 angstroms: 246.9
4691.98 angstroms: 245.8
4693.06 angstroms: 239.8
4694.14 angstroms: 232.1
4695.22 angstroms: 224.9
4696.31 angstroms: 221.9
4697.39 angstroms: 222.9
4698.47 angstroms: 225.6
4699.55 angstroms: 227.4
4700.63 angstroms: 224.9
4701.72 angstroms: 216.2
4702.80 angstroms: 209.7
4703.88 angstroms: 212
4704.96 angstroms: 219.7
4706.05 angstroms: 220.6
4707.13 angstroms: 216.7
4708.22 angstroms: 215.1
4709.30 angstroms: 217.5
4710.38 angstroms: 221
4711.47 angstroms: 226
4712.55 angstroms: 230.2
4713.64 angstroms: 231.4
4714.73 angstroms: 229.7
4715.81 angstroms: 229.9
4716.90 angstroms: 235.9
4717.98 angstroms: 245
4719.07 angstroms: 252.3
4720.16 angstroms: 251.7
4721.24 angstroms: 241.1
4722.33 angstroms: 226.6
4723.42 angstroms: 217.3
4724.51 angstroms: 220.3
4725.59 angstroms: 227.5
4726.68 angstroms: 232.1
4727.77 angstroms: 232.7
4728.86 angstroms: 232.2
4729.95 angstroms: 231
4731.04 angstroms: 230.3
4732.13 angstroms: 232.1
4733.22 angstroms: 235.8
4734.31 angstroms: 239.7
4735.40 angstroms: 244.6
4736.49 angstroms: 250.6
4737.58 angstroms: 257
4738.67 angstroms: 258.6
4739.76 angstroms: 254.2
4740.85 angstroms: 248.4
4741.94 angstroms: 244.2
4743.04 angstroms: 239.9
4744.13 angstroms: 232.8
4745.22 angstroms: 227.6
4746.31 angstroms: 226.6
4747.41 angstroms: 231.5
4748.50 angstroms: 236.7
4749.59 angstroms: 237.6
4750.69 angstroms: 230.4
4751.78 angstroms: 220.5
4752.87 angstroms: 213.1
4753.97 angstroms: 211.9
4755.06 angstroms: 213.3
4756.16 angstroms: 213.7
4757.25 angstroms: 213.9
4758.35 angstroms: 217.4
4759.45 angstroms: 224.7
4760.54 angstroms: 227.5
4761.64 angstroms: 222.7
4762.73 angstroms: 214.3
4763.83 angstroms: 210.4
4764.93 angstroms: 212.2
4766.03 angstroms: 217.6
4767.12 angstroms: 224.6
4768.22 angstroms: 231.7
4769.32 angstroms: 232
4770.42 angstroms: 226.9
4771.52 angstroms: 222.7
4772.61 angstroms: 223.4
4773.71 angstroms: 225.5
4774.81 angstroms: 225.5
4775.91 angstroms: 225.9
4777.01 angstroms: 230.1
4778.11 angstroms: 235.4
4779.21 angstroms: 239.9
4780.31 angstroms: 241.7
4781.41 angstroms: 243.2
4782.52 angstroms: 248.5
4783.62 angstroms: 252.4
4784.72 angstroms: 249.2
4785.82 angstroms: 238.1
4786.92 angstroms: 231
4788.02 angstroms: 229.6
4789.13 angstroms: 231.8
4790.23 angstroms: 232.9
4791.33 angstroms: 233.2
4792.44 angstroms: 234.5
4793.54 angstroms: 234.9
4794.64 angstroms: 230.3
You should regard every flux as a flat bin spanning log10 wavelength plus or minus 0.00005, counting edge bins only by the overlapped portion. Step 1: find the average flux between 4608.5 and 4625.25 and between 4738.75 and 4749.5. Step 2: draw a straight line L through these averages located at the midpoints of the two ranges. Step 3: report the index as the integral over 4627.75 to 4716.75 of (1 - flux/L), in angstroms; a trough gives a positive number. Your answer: 3.4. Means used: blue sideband 237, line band 229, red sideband 239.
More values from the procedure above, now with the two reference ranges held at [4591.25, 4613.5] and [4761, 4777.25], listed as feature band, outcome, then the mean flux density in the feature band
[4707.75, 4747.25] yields -1.9 angstroms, 235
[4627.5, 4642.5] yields -0.8 angstroms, 241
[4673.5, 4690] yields -0.2 angstroms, 229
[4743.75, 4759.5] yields 0.0 angstroms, 223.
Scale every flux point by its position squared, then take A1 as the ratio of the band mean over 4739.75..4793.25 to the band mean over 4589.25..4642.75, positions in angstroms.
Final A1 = 1.0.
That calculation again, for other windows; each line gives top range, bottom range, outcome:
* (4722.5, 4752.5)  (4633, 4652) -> 1.04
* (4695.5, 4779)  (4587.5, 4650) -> 1.03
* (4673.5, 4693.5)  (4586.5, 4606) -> 1.08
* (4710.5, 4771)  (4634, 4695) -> 1.03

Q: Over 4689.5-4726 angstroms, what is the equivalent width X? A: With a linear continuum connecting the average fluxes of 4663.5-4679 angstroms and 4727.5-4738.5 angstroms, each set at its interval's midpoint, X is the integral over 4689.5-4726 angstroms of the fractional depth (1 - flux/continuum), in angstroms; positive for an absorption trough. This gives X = 1.3 angstroms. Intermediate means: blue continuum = 234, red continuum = 239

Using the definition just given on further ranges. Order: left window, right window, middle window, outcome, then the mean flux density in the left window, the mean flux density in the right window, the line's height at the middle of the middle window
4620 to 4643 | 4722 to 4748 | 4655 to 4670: 1.06 angstroms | 238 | 236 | 238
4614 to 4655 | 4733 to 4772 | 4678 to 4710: 1.00 angstroms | 234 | 230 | 232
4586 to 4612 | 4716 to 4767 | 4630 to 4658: -0.39 angstroms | 229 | 231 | 229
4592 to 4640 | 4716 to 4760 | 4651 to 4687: 1.15 angstroms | 234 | 233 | 233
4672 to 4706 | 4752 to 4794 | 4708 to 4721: -0.26 angstroms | 229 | 228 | 228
